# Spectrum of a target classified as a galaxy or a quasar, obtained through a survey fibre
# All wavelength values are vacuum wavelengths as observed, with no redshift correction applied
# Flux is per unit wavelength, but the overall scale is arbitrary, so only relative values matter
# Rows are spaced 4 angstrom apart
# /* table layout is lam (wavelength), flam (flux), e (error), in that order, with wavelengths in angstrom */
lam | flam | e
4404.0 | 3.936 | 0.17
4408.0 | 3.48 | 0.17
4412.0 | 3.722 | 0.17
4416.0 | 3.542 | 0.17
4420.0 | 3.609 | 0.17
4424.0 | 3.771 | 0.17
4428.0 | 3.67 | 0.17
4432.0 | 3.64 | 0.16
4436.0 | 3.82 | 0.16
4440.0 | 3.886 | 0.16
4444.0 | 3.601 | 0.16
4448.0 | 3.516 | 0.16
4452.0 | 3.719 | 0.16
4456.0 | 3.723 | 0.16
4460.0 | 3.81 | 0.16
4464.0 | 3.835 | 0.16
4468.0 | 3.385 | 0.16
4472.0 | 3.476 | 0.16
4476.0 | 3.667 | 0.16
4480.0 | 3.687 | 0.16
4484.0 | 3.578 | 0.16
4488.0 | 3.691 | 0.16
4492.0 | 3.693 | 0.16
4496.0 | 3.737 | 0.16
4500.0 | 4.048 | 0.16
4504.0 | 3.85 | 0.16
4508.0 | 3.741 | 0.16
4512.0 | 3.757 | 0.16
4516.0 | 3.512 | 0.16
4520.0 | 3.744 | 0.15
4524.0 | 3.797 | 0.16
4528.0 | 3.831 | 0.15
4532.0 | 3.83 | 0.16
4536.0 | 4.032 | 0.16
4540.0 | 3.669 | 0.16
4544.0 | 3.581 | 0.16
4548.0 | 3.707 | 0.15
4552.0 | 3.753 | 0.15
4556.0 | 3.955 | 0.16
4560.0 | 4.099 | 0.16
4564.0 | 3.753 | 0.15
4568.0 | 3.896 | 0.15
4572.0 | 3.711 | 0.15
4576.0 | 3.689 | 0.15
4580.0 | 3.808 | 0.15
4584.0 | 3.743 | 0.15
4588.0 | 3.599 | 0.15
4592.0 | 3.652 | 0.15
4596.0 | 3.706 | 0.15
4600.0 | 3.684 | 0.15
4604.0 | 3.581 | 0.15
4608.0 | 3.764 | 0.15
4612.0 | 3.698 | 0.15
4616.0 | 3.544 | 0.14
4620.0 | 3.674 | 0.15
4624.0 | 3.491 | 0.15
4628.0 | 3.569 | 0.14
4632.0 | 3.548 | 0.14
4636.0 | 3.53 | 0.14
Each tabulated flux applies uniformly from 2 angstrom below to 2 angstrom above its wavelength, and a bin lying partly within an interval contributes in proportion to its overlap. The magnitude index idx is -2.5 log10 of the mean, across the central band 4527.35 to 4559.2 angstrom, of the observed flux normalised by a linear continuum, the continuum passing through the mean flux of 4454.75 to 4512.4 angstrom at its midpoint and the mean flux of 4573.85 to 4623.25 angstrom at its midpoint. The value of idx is -0.03 mag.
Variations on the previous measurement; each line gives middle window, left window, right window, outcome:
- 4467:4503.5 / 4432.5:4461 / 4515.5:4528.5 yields 0.01 mag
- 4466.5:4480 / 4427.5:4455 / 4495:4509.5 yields 0.07 mag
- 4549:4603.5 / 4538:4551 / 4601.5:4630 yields -0.04 mag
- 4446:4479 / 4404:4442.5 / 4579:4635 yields 0.01 mag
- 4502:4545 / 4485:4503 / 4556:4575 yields 0.02 mag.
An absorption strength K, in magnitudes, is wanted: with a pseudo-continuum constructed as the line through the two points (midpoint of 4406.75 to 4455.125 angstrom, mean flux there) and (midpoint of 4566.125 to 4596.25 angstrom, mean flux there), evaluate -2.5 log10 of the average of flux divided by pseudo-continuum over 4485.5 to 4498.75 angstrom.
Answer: -0.01 mag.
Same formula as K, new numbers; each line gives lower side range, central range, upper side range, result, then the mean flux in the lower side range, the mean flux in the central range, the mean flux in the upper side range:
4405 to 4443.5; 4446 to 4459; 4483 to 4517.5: 0.012 mag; 3.69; 3.66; 3.74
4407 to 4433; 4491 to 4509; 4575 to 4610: -0.047 mag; 3.64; 3.82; 3.69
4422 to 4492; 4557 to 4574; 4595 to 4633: -0.066 mag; 3.68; 3.87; 3.63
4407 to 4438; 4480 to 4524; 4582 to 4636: -0.025 mag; 3.66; 3.74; 3.63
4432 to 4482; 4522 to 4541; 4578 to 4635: -0.052 mag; 3.68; 3.84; 3.65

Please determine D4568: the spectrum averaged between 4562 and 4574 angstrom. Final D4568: 3.79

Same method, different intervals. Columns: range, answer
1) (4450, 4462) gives 3.75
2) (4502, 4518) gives 3.72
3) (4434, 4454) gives 3.71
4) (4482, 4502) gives 3.75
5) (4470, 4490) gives 3.62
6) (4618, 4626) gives 3.58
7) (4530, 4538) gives 3.93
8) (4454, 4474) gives 3.65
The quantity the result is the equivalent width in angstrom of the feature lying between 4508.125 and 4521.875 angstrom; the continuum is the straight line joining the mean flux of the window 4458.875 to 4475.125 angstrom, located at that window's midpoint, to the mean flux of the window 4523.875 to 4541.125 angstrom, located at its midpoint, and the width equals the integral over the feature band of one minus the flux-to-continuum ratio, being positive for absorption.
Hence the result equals 0.38 angstrom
